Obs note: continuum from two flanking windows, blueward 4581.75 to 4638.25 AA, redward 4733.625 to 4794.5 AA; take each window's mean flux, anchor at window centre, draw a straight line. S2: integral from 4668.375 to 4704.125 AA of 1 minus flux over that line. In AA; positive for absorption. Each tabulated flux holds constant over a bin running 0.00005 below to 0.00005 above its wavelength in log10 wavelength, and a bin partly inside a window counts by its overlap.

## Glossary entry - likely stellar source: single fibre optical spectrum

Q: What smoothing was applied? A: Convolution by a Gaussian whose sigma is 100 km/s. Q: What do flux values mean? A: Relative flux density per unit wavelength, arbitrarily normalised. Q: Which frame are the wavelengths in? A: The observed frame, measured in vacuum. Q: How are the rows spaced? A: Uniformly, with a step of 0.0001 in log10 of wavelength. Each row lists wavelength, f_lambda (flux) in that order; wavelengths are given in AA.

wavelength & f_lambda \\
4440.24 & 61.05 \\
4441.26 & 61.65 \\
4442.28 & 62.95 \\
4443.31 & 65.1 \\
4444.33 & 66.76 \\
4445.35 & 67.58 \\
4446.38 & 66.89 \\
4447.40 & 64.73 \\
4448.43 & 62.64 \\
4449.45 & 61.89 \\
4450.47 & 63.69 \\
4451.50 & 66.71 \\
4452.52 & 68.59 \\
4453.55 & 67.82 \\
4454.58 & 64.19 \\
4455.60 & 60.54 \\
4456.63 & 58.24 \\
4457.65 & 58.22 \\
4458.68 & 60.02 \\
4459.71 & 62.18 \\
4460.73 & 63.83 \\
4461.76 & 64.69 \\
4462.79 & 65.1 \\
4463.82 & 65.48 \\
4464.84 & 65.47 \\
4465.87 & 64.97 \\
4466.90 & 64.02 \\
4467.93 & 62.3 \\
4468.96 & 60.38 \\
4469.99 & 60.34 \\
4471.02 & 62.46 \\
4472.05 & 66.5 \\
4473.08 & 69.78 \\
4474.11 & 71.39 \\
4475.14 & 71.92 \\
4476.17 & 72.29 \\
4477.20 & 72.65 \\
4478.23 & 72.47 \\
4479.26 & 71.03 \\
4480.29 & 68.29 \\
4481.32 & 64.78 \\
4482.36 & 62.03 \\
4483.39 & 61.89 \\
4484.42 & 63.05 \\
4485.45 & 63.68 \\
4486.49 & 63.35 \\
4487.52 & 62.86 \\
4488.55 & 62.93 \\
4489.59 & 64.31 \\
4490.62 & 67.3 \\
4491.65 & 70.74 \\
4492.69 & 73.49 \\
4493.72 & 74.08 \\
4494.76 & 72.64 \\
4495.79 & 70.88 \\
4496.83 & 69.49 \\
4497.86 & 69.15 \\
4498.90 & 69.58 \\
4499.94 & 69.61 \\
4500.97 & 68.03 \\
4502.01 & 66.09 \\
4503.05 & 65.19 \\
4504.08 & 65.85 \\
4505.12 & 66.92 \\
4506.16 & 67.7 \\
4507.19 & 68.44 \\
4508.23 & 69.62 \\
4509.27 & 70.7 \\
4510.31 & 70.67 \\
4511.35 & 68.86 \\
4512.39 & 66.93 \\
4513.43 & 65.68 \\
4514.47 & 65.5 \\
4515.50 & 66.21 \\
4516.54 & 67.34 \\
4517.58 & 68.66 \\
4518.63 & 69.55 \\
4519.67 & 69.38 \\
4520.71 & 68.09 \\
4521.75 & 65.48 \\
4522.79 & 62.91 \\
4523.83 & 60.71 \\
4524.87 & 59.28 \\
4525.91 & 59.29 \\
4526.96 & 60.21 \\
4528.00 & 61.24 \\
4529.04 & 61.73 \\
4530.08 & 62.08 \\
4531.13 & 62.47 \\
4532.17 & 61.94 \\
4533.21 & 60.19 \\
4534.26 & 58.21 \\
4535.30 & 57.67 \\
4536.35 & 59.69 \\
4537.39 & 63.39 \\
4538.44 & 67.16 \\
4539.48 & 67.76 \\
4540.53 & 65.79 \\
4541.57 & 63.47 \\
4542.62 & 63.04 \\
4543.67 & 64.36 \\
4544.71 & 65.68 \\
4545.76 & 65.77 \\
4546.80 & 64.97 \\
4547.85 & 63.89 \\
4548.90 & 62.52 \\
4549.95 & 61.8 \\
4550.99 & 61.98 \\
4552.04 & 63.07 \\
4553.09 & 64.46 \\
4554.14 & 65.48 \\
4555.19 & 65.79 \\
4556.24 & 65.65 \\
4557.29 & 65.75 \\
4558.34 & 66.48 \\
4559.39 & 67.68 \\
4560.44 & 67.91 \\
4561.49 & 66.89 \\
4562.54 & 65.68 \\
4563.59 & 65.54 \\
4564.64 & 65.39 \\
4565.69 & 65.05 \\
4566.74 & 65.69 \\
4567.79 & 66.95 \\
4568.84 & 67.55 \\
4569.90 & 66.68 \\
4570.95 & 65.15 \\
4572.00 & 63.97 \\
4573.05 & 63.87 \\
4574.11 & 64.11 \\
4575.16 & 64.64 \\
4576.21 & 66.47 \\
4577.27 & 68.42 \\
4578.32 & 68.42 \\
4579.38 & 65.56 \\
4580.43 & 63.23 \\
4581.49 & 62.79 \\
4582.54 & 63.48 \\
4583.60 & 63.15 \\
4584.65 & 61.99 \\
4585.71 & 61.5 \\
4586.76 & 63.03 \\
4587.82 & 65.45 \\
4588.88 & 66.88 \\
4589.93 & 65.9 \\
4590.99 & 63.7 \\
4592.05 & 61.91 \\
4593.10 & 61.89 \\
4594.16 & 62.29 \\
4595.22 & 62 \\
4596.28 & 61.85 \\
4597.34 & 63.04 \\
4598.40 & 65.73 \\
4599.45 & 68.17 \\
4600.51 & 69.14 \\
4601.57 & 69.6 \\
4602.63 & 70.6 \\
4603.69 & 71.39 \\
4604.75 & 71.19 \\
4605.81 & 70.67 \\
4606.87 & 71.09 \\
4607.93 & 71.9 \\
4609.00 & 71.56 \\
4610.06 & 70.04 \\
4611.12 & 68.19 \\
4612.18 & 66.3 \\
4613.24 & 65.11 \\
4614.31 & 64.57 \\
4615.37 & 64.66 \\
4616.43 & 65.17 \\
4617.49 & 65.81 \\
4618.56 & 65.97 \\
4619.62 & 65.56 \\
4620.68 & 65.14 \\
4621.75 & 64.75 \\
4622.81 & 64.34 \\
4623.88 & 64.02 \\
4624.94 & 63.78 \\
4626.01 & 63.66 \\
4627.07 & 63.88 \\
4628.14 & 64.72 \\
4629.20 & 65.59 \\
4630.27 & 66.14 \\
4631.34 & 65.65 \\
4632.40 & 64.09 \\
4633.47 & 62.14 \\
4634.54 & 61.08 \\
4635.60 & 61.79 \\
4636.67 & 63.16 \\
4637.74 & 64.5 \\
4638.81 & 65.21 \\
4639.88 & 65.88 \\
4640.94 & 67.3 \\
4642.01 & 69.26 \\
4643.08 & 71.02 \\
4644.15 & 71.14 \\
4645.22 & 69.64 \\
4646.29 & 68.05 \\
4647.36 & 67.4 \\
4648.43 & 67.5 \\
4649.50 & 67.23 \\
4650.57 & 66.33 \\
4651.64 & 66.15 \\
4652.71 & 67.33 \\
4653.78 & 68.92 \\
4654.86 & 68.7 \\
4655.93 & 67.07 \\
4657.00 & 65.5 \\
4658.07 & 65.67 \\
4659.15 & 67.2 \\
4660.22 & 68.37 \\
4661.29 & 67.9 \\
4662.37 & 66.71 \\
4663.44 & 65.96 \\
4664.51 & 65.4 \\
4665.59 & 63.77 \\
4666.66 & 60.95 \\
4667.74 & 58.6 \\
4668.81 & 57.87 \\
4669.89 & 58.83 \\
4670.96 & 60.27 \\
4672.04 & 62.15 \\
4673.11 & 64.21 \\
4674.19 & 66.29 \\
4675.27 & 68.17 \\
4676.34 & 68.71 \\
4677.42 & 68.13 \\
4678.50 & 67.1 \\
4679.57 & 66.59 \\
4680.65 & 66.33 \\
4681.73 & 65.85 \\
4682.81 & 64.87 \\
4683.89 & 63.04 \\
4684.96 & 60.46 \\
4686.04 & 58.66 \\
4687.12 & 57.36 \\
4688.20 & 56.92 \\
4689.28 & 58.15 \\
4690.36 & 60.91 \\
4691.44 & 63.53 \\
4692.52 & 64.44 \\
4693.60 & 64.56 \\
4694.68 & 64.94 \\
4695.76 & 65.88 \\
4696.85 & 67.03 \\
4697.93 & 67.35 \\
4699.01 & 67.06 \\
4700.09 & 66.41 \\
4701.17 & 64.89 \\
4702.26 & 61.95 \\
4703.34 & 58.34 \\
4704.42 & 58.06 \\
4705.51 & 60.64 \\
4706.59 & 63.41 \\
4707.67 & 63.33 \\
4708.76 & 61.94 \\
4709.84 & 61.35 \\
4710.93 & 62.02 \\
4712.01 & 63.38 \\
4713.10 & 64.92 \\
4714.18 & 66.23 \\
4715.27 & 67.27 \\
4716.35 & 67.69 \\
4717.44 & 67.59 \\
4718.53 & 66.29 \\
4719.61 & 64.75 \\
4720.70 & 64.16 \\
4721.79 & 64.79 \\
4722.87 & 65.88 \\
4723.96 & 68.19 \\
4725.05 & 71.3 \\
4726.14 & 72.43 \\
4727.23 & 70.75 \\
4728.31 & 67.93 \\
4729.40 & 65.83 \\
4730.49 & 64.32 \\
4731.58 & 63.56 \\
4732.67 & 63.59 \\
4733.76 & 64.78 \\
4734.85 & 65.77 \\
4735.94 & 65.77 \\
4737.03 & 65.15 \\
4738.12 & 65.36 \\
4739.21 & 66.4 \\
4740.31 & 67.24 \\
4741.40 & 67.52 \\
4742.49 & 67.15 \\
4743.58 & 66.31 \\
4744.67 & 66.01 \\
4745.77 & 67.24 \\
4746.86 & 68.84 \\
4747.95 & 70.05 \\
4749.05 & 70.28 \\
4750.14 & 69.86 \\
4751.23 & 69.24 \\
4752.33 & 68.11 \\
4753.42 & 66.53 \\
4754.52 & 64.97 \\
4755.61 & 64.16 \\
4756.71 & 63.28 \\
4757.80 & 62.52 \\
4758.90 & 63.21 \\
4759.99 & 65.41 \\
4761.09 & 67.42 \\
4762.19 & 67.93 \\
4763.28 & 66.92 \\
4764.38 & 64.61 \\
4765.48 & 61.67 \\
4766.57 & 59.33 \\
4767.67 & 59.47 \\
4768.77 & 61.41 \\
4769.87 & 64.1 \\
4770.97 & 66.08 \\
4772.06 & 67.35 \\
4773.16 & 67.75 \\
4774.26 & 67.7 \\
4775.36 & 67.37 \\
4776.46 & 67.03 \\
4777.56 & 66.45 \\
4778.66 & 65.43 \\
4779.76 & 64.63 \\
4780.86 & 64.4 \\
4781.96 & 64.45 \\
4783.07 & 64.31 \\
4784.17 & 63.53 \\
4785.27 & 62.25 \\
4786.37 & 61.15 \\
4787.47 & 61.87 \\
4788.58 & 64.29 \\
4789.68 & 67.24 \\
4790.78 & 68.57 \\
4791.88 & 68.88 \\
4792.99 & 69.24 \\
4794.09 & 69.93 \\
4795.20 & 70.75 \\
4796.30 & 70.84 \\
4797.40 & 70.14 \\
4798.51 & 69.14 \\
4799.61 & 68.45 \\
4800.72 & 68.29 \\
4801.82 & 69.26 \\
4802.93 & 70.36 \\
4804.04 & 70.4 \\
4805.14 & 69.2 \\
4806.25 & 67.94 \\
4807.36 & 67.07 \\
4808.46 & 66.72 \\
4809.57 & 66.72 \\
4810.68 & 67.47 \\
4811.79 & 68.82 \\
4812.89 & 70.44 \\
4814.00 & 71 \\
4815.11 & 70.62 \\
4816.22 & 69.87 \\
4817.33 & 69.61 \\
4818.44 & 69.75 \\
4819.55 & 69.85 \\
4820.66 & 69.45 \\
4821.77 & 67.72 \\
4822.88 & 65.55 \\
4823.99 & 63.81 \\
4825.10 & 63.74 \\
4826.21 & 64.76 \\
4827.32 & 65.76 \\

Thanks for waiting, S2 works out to 1.1 AA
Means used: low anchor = 65.4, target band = 63.5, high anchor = 65.8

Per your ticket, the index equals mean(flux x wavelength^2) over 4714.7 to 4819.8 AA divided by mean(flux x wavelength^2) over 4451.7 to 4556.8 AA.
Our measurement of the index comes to 1.1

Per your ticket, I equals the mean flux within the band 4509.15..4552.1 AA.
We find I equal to 64.1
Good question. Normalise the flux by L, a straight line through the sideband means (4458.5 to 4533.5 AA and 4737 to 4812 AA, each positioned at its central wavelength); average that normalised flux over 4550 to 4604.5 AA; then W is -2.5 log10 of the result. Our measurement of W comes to 0.016 mag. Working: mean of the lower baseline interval 66.2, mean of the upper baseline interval 66.5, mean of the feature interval 65.3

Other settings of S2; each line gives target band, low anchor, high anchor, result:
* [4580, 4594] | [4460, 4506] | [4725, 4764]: 0.7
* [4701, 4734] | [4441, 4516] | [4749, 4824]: 0.9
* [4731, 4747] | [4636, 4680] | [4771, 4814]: 0.2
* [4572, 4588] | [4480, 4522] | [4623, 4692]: 0.4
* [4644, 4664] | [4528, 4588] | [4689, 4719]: -1.0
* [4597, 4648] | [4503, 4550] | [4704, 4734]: -1.3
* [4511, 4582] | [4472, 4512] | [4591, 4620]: 3.1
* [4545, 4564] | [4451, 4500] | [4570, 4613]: 0.3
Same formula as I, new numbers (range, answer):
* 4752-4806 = 66.1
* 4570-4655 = 65.9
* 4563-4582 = 65.5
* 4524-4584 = 64.1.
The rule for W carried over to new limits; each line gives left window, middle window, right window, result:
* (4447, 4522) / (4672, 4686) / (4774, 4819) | 0.03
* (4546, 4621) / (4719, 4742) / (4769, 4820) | 0.01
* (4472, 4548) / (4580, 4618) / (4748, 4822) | 0.01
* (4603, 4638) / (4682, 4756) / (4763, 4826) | 0.02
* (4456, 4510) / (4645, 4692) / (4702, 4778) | 0.02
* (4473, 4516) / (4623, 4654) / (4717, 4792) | 0.02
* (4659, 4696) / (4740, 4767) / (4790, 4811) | 0.01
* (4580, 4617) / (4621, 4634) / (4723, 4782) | 0.03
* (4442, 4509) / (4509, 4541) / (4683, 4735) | 0.02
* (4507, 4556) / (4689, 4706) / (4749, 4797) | 0.03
